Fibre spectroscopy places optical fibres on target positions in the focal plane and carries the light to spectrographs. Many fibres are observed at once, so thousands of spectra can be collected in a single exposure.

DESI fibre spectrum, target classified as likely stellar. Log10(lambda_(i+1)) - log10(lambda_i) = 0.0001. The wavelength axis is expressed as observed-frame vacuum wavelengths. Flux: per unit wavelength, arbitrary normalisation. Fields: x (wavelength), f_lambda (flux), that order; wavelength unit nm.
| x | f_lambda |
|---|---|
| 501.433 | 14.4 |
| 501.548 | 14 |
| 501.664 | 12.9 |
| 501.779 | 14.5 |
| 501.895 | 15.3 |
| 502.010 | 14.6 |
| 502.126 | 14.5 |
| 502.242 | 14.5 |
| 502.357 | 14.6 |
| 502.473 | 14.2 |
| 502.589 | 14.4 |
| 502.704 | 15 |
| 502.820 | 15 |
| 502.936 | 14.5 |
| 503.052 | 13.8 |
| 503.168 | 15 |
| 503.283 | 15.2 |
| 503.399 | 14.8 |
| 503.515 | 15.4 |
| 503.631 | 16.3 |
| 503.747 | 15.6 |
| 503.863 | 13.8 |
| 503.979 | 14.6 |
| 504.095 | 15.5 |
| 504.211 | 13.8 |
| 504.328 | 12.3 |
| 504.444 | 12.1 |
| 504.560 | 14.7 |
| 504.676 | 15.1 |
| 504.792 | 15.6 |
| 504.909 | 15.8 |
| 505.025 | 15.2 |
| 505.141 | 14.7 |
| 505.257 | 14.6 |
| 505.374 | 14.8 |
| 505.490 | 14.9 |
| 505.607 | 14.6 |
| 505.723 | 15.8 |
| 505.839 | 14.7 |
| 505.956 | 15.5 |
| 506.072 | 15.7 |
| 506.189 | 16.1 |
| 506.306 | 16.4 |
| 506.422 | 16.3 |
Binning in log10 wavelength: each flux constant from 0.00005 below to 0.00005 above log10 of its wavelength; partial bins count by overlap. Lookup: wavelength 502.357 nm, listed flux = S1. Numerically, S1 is 14.6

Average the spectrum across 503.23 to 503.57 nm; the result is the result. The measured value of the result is 15.1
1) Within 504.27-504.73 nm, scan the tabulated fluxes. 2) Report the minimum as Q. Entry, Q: 12.1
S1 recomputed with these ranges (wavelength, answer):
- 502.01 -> 14.6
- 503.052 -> 13.8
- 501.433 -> 14.4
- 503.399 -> 14.8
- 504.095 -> 15.5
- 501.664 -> 12.9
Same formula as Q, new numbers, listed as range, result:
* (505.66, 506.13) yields 14.7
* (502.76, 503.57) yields 13.8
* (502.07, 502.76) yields 14.2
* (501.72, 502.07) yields 14.5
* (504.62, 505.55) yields 14.6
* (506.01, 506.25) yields 15.7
